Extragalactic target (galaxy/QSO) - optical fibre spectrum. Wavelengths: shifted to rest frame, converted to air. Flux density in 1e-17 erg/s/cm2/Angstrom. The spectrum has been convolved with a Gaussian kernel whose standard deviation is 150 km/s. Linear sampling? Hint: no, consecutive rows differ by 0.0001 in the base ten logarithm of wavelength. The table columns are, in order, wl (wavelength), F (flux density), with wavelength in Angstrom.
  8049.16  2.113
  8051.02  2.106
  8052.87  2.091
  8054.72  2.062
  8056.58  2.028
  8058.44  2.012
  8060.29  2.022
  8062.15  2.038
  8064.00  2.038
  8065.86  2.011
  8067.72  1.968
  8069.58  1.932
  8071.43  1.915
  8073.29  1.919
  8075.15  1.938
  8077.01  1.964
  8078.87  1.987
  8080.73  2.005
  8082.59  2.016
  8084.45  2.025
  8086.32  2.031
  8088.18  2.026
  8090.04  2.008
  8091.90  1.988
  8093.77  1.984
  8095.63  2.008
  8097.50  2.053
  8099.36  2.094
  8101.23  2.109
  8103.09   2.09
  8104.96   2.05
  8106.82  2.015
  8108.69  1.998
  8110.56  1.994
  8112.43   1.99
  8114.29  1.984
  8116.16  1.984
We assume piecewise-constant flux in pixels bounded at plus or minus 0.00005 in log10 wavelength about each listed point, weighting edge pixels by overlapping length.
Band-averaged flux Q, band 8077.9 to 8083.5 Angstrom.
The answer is 2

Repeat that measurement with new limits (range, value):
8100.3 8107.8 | 2.07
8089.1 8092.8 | 2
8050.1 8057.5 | 2.07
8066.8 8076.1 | 1.94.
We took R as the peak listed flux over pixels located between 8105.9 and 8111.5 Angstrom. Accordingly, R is 2.015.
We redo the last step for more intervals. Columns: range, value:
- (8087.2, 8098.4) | 2.053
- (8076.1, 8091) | 2.031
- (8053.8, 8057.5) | 2.062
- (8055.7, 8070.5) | 2.038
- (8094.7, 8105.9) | 2.109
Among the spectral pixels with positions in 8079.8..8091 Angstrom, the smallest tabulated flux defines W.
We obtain 2.005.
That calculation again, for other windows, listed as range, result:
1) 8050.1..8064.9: 2.012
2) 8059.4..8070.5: 1.932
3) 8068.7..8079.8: 1.915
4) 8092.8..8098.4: 1.984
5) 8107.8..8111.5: 1.994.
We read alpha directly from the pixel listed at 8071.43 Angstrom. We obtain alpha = 1.915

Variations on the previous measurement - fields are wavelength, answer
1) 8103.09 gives 2.09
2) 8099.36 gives 2.094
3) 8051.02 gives 2.106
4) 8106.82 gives 2.015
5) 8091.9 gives 1.988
